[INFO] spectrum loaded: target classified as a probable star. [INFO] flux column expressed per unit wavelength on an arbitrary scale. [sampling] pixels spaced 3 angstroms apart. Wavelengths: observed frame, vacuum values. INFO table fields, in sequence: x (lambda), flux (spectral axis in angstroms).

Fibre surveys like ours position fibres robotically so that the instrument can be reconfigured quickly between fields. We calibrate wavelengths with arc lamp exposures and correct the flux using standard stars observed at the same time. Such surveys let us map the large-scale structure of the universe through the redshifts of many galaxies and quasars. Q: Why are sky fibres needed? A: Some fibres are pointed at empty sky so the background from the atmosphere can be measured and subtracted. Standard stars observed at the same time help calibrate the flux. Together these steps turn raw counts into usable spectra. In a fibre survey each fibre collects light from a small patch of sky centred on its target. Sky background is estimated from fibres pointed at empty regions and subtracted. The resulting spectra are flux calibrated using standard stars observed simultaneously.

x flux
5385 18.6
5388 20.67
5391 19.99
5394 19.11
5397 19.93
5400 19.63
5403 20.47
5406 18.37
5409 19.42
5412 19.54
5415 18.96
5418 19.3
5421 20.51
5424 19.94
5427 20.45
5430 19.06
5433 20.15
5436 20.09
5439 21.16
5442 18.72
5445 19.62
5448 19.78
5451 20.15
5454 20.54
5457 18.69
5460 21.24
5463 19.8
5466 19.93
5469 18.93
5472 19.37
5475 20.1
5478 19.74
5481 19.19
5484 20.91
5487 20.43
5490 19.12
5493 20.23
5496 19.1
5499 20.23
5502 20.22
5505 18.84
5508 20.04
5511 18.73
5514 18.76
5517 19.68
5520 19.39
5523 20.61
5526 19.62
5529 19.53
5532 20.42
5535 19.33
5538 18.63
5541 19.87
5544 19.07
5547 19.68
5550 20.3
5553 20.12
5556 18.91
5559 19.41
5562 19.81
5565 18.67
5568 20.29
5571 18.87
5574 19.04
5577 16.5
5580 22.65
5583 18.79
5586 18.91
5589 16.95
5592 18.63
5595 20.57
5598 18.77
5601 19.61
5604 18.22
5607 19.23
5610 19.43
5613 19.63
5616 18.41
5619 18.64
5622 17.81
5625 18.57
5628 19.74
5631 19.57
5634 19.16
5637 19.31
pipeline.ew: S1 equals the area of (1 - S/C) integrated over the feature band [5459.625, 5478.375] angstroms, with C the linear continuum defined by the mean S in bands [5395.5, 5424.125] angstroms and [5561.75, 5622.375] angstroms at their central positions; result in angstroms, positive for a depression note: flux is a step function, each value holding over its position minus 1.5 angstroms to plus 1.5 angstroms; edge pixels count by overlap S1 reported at -0.4 angstroms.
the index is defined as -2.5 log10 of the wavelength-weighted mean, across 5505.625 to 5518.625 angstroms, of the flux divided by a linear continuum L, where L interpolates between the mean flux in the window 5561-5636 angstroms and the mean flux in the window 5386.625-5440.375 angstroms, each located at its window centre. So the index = 0.01 mag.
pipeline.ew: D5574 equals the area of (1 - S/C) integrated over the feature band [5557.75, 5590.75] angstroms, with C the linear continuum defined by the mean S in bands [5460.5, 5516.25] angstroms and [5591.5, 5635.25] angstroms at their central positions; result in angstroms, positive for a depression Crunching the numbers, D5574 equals 0.3 angstroms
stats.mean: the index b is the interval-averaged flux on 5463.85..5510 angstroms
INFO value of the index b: 19.7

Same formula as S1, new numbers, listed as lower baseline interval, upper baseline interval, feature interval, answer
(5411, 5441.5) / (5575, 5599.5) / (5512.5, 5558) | -0.8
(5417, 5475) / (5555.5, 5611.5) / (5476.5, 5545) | -0.4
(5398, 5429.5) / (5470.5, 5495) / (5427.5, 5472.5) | -0.2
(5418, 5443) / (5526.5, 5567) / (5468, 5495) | 0.0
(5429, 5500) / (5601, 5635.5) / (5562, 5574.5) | 0.0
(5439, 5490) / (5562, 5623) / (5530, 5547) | -0.1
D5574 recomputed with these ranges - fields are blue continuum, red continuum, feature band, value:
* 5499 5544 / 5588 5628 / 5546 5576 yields -0.3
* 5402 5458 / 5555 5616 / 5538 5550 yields -0.1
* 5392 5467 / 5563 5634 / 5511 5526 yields -0.1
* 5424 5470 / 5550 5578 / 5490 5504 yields -0.2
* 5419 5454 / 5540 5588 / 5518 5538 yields -0.2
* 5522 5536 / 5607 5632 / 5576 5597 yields 0.3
